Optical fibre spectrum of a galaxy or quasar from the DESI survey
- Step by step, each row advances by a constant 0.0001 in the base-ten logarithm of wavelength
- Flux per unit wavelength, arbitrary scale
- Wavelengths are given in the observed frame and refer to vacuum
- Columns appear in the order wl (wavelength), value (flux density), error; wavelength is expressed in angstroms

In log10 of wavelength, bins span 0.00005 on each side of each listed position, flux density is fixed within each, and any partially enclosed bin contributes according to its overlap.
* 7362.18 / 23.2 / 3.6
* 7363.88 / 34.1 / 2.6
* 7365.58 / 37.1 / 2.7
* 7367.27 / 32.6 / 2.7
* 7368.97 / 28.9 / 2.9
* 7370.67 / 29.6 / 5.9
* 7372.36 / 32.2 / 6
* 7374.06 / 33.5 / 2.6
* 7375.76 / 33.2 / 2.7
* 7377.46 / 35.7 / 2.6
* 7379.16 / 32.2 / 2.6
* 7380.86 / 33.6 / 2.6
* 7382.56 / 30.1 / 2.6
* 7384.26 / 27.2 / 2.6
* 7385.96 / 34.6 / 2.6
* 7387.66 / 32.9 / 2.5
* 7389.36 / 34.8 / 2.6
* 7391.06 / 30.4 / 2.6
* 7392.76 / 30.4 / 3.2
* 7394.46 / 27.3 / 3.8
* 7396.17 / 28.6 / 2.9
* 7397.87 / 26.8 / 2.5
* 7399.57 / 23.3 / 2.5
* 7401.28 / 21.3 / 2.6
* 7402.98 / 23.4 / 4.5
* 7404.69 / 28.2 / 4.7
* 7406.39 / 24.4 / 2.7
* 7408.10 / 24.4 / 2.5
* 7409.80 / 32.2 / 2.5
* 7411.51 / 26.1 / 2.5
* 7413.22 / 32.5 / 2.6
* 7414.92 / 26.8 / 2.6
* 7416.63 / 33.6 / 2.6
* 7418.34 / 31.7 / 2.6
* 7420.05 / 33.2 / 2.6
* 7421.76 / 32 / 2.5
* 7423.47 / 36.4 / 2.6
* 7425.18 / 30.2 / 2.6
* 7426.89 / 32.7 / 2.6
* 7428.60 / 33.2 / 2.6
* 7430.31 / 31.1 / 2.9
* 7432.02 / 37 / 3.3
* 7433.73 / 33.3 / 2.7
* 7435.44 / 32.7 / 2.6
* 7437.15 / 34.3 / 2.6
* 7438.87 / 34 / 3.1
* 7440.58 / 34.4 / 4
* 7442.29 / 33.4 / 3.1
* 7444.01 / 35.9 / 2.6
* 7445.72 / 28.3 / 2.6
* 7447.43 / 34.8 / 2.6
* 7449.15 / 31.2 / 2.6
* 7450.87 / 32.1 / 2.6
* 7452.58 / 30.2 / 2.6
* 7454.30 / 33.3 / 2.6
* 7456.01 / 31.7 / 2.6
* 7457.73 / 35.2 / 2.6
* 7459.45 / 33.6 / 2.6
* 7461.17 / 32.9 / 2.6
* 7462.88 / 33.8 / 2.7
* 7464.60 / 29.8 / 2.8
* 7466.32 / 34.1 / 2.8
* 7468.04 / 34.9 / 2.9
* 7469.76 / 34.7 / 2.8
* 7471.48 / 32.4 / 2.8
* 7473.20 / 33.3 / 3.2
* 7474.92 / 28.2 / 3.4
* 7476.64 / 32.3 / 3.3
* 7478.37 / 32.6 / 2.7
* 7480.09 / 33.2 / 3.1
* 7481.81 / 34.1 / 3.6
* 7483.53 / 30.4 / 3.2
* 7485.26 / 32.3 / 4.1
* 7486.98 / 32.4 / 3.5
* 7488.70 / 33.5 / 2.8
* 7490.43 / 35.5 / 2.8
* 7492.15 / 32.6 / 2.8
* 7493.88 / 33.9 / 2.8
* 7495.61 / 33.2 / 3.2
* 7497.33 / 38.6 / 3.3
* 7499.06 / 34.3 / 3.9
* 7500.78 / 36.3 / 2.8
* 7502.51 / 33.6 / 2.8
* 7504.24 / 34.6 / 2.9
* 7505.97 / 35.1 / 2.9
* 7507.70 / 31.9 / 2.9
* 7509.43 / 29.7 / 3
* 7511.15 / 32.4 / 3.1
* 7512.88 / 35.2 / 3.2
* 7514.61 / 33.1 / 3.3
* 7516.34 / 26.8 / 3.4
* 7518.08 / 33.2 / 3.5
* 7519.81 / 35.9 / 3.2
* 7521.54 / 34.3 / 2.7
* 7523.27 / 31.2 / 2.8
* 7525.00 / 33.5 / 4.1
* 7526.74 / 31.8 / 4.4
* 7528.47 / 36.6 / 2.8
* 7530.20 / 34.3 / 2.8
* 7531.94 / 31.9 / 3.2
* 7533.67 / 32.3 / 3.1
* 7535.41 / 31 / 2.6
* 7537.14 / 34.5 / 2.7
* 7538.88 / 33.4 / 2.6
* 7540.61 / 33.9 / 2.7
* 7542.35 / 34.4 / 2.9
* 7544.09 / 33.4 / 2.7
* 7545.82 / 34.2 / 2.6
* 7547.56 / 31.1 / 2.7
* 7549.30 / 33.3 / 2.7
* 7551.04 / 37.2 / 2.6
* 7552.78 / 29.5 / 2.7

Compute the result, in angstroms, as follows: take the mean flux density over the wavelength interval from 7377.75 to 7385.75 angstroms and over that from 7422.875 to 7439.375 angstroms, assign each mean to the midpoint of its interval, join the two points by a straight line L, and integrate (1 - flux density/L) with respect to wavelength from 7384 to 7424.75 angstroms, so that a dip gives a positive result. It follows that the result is 3.82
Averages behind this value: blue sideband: 31.4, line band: 29.3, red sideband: 33.4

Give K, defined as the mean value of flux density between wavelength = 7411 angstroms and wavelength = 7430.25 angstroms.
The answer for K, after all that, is 31.7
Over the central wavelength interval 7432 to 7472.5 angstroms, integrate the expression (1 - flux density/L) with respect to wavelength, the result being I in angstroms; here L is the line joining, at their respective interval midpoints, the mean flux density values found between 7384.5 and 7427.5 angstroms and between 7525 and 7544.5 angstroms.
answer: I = -3.0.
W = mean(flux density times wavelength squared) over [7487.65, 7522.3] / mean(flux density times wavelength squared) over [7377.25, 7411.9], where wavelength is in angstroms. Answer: 1.20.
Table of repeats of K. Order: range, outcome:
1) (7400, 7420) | 27.8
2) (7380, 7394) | 31.6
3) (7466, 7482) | 32.9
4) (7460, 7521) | 33.2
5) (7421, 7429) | 32.9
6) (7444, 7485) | 32.6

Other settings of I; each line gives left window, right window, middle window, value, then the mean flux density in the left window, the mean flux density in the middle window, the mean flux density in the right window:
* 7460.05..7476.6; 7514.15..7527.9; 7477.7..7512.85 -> -1.0 angstroms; 32.7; 33.6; 32.5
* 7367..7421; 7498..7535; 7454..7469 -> -0.7 angstroms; 29.8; 33.3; 33.2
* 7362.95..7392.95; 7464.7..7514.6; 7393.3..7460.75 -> 4.0 angstroms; 32.4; 30.9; 33.3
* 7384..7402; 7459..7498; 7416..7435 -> -1.6 angstroms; 29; 33.1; 33.1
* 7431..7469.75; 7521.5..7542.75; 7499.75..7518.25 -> 0.2 angstroms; 33.2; 32.9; 33.3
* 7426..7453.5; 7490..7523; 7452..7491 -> 0.6 angstroms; 33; 32.8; 33.6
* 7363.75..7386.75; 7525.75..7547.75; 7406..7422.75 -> 1.4 angstroms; 32.4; 29.9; 33.4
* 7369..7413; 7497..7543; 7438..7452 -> -0.8 angstroms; 29.5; 33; 33.4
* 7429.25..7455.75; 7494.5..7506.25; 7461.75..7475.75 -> 0.5 angstroms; 33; 32.7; 35.1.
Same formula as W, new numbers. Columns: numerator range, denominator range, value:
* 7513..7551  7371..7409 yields 1.17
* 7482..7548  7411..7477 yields 1.04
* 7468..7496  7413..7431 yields 1.04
